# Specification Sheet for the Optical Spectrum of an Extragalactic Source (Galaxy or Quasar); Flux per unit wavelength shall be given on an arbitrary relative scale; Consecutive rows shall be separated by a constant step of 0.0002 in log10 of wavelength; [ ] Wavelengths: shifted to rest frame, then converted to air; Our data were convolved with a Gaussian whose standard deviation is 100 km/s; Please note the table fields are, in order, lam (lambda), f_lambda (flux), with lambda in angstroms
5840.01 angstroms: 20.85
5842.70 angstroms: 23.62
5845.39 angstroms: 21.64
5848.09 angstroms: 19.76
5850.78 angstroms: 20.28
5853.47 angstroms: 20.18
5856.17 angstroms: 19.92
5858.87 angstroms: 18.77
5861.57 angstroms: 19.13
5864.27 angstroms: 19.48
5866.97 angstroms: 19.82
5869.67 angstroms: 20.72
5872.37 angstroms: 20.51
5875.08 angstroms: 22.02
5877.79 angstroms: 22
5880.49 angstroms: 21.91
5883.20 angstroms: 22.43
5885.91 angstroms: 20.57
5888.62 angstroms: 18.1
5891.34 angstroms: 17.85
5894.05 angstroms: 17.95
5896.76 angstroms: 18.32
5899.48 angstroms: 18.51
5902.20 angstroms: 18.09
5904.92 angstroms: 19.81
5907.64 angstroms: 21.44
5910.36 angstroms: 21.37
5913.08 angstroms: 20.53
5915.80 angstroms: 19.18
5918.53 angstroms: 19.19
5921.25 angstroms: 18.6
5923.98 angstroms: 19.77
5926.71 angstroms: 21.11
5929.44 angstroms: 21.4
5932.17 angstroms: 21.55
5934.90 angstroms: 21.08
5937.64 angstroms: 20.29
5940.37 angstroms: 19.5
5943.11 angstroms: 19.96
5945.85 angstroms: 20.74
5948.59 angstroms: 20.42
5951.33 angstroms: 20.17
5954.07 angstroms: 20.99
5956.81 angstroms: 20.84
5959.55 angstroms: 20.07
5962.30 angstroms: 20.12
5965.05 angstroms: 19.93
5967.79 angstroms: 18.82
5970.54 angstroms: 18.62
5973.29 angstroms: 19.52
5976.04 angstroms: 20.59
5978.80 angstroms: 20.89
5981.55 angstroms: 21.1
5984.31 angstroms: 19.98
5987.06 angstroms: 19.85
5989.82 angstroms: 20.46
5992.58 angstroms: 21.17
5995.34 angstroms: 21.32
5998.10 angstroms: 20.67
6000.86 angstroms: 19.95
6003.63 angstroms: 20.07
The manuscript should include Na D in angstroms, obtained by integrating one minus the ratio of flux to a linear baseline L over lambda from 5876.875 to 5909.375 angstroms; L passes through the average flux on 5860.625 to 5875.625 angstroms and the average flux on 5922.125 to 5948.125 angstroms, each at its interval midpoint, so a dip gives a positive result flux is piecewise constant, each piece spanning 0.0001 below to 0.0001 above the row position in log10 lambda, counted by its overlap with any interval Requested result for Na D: 0.97 angstroms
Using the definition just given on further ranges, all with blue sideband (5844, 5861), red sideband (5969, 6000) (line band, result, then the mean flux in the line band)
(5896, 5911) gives 0.5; 19.5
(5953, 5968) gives 0.1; 20.2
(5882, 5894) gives 0.4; 19.5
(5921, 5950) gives -0.3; 20.5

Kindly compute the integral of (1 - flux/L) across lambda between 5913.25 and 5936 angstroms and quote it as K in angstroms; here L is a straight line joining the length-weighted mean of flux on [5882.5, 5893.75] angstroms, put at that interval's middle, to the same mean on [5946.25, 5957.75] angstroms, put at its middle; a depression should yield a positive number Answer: -0.2 angstroms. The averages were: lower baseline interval 19.4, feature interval 20.2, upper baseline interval 20.6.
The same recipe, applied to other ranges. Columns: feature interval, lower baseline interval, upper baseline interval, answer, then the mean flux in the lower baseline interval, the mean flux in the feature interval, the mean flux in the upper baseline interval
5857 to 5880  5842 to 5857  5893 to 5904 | -0.64 angstroms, 20.8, 20.4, 18.3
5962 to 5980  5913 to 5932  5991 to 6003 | 0.64 angstroms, 20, 19.8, 20.7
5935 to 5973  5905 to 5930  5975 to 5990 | 0.58 angstroms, 20.2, 20.1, 20.5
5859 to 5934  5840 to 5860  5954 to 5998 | 1.67 angstroms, 20.6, 20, 20.3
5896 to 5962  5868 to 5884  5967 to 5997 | 2.35 angstroms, 21.5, 20.1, 20.2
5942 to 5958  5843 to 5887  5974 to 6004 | 0.04 angstroms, 20.6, 20.5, 20.5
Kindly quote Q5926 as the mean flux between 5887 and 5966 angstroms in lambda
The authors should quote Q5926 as 19.9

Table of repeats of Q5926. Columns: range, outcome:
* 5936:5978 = 20.1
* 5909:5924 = 19.8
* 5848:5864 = 19.7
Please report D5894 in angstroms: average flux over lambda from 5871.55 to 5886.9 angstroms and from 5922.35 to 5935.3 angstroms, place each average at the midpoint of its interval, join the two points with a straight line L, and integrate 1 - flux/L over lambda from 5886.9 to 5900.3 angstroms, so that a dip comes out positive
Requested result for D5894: 2.0 angstroms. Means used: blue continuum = 21.6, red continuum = 20.9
